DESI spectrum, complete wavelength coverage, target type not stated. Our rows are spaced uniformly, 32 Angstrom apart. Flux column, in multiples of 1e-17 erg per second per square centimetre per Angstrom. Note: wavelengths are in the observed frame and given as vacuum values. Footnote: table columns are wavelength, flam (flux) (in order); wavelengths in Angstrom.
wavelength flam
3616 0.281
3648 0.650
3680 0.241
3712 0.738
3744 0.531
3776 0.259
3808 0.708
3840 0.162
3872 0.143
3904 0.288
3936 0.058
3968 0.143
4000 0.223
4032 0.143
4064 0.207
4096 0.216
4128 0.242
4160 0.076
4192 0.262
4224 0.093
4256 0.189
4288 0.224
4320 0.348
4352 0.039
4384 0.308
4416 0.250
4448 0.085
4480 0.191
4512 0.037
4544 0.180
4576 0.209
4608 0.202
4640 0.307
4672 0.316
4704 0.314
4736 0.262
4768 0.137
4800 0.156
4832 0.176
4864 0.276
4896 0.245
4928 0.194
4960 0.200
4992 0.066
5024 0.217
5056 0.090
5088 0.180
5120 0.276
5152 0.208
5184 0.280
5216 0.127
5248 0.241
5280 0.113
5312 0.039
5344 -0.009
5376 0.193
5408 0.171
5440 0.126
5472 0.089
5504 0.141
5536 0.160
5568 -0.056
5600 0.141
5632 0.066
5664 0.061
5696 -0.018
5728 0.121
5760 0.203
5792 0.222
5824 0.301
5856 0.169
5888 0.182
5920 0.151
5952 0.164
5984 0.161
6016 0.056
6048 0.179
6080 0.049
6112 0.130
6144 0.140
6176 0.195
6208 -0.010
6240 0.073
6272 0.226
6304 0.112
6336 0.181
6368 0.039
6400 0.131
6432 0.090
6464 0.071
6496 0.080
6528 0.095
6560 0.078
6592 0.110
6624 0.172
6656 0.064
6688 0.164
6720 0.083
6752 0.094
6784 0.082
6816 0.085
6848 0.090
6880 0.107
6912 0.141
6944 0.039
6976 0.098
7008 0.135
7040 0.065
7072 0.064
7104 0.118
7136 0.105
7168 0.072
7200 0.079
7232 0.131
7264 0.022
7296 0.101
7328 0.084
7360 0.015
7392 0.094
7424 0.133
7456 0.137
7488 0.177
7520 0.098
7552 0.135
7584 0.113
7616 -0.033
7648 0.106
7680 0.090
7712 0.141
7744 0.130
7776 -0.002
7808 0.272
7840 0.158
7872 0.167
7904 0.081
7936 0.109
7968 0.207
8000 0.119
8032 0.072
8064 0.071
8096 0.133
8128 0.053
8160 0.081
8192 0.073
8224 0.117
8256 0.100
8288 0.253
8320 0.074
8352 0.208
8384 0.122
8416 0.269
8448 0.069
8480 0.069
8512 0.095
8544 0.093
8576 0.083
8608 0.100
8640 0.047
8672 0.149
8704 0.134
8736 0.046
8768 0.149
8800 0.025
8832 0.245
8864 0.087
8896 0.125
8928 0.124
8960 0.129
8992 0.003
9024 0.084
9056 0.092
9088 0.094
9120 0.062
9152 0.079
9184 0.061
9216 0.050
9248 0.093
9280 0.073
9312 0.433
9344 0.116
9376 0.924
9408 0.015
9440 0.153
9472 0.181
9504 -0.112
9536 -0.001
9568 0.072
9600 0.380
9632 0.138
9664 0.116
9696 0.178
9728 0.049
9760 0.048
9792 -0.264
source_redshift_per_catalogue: 1.575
